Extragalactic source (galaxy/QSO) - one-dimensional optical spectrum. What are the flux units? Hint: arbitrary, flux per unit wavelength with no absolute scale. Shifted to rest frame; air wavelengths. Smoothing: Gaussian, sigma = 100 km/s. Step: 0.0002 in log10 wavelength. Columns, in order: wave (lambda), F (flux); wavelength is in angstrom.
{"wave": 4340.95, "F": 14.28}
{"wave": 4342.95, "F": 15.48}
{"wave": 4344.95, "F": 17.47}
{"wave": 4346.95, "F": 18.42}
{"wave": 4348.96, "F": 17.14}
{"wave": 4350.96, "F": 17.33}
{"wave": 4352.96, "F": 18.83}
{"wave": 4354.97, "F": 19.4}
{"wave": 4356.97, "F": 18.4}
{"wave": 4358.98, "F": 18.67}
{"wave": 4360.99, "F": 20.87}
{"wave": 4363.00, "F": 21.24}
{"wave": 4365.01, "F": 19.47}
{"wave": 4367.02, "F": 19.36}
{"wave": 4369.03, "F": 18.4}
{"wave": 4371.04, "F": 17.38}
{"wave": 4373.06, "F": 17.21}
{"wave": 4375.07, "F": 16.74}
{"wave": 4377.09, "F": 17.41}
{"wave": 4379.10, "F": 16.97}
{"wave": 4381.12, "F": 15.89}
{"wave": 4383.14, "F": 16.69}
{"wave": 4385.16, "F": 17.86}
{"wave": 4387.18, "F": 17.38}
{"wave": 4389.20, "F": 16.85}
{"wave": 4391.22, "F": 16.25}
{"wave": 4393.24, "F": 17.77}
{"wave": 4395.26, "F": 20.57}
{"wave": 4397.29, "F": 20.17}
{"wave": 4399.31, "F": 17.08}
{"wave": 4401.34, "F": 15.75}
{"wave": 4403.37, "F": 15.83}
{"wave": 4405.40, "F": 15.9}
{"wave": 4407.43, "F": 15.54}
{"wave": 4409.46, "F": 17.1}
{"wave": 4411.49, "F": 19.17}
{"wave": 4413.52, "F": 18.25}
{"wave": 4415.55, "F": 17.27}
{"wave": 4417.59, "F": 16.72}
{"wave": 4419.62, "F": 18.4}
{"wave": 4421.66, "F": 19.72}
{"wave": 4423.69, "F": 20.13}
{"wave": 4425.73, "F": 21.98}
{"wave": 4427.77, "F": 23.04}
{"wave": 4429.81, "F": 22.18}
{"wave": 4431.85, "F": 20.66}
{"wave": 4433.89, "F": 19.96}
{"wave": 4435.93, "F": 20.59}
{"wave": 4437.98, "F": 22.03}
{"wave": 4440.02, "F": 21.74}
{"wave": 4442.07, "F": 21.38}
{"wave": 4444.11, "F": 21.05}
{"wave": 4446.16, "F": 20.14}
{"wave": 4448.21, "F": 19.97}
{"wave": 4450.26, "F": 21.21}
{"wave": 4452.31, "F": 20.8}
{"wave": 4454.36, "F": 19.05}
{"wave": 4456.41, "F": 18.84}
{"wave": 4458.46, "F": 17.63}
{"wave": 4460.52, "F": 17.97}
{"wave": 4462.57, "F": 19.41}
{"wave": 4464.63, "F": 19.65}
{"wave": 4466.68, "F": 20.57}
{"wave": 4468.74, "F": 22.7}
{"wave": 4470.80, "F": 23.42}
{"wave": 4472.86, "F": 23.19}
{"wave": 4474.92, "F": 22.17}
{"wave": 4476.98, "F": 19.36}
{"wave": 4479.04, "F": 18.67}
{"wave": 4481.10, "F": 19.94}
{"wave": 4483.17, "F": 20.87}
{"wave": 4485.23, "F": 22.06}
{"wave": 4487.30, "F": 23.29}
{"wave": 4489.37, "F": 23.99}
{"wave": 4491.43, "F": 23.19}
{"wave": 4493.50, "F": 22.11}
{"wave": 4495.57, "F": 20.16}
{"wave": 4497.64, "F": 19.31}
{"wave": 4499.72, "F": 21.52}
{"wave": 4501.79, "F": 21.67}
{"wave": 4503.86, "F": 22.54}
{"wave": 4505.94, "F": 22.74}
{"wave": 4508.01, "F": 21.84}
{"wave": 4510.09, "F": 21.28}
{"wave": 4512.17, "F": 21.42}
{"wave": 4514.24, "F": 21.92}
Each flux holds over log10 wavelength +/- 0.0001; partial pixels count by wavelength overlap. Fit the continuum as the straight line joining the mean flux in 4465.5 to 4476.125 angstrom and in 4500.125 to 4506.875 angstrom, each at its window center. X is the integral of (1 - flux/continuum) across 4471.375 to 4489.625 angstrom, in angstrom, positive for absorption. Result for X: 0.7 angstrom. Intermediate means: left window 22.3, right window 22.2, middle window 21.4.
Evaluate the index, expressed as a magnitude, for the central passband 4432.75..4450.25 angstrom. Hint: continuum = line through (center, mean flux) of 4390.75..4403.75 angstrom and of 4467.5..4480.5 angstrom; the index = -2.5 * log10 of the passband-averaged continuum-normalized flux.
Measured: -0.05 mag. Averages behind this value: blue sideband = 17.8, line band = 20.9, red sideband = 21.5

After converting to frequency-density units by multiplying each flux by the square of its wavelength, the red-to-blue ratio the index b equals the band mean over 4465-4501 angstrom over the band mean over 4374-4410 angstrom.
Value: 1.3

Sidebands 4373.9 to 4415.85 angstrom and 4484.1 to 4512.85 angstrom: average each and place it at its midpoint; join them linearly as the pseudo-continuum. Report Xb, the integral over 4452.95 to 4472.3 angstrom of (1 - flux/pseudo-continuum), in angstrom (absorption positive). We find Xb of 0.3 angstrom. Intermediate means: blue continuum 17.3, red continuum 21.9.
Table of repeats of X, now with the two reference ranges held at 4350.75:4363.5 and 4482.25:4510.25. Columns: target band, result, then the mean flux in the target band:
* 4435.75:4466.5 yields 1.41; 20.1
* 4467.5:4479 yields -0.19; 21.8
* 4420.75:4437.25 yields -0.33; 21.1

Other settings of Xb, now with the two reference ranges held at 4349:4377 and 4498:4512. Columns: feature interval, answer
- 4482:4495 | -0.7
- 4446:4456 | 0.2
